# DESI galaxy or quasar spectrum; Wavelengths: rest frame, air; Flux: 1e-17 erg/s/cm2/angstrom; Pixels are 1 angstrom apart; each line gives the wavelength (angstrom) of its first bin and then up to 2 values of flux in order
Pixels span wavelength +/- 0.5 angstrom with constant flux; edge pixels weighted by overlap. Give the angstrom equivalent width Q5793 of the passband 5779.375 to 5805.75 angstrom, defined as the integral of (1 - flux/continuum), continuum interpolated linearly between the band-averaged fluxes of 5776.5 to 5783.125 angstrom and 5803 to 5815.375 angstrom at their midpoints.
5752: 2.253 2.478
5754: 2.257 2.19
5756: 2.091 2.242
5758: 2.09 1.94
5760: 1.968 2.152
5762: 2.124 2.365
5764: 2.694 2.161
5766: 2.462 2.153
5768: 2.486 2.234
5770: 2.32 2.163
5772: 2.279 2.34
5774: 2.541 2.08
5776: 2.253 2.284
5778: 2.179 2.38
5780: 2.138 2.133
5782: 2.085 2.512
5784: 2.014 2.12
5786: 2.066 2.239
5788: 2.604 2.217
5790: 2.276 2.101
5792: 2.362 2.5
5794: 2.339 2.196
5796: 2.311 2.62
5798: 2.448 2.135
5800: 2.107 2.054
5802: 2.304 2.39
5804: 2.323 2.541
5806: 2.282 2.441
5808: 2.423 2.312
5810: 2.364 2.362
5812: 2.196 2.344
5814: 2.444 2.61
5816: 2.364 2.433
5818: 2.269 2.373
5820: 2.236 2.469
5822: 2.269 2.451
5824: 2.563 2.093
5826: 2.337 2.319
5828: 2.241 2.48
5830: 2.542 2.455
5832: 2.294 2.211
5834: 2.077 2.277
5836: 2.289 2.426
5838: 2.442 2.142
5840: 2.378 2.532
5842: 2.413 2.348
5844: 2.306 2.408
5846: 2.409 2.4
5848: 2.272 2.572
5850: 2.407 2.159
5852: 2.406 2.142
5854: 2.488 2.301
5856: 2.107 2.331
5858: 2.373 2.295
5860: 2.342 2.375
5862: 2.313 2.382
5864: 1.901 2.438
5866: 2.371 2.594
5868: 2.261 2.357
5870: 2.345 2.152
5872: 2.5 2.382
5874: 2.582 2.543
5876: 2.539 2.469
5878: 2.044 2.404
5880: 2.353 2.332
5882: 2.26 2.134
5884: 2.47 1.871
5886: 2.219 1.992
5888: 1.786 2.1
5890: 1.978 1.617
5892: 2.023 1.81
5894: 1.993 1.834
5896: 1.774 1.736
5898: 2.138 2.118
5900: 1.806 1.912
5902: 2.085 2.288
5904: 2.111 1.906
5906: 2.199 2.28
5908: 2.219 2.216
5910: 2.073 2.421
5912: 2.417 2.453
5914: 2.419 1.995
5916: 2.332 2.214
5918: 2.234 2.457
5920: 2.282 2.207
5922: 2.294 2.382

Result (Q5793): 0.3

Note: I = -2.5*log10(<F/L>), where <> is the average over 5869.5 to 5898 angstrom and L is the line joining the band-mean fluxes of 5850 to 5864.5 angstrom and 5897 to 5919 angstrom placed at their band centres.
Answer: 0.04 mag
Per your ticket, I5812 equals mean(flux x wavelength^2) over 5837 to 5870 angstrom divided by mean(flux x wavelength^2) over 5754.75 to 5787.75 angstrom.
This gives 1.08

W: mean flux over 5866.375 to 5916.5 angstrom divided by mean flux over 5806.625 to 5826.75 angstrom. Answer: 0.92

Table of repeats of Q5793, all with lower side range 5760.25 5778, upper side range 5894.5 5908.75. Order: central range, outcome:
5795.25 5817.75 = -1.4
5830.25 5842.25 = -0.9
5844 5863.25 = -1.9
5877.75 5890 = -0.5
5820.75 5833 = -1.1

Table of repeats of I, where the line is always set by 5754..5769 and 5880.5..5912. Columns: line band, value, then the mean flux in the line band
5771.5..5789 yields -0.023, 2.25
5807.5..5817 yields -0.105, 2.38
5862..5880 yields -0.134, 2.37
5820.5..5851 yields -0.108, 2.36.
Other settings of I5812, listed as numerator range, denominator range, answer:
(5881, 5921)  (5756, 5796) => 0.98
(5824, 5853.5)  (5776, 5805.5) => 1.05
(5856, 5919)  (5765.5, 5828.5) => 0.98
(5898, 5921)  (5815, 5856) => 0.96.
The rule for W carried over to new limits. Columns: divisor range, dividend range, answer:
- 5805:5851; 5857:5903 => 0.93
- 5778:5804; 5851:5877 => 1.04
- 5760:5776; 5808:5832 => 1.03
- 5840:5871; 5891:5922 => 0.91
